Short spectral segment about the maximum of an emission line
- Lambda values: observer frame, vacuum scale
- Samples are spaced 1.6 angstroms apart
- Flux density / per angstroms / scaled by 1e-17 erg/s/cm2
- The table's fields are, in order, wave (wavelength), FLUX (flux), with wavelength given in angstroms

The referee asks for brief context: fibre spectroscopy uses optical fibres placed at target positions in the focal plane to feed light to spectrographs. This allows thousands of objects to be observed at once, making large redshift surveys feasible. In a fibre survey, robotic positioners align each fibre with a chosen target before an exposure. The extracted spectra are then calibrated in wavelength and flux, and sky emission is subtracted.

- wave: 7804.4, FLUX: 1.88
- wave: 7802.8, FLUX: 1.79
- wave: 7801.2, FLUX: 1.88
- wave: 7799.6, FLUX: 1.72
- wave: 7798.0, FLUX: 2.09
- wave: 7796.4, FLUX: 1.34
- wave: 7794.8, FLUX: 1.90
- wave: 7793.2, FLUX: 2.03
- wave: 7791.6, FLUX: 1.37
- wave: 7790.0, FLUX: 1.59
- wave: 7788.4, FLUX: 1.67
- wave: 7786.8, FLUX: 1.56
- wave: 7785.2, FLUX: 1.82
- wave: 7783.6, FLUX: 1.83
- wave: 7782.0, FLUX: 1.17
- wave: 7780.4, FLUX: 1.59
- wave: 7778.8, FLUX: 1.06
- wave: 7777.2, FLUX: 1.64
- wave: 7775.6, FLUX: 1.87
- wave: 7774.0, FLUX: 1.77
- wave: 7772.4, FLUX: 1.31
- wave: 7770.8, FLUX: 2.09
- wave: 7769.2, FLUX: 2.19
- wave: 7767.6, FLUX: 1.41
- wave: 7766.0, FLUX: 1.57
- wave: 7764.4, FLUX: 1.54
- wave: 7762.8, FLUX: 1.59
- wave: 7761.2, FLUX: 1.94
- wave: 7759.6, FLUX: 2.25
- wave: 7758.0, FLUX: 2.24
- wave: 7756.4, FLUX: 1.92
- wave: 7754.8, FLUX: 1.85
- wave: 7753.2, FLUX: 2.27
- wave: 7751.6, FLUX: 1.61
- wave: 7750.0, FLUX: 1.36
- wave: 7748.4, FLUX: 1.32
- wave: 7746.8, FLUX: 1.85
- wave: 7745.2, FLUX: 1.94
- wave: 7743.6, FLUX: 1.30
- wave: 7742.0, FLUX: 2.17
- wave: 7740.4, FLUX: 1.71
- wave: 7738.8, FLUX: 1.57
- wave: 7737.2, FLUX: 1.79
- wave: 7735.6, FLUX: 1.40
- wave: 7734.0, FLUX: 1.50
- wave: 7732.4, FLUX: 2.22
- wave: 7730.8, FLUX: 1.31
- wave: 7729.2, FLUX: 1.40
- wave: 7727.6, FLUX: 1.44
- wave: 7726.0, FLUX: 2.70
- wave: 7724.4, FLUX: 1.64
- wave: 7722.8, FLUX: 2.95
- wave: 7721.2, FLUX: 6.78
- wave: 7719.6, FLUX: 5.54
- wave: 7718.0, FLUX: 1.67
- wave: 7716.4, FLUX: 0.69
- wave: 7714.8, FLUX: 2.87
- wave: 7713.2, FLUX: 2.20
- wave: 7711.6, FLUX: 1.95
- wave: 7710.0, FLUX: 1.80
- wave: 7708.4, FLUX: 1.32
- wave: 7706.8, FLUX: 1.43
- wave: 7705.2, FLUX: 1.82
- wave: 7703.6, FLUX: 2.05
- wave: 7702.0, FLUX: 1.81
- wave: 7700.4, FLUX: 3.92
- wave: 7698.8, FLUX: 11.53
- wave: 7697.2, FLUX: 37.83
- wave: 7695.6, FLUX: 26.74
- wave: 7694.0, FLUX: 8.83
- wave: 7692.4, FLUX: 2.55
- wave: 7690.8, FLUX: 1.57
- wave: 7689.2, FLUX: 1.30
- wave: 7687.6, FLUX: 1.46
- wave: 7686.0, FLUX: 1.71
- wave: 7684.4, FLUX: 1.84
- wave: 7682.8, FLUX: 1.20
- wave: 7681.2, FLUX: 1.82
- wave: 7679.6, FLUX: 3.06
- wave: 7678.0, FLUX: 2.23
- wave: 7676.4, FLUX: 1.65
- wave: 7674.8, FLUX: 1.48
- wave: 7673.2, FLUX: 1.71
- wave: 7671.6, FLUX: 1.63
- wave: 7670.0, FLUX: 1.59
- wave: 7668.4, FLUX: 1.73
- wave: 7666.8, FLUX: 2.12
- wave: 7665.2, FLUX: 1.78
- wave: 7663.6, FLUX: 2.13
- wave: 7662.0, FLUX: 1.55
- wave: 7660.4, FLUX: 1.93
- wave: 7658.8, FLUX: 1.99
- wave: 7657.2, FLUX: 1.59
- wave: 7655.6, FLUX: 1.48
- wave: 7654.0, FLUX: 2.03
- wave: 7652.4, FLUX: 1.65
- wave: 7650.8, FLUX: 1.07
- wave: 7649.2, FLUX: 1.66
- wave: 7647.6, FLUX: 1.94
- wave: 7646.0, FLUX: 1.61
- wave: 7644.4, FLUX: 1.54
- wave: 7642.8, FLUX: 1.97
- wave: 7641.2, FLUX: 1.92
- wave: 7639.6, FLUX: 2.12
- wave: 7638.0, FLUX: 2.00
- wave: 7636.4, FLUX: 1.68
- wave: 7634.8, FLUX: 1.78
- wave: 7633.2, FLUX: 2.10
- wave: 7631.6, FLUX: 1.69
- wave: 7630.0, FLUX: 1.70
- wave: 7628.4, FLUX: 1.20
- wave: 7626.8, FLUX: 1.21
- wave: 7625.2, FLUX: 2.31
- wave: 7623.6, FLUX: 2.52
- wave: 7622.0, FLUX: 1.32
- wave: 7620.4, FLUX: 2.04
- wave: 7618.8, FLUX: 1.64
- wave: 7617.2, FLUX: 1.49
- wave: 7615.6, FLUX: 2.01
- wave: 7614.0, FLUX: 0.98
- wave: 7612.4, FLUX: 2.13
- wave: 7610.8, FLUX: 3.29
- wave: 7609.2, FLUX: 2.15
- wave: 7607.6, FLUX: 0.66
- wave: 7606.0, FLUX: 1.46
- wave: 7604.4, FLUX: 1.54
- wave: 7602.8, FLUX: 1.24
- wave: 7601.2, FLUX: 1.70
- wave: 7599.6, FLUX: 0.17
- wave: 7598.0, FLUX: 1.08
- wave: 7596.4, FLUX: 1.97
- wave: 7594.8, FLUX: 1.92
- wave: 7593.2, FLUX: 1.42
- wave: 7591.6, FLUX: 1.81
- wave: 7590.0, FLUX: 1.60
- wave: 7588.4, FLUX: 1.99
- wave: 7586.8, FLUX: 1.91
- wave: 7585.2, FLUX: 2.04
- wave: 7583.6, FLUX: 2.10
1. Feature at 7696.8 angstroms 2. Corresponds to Halpha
